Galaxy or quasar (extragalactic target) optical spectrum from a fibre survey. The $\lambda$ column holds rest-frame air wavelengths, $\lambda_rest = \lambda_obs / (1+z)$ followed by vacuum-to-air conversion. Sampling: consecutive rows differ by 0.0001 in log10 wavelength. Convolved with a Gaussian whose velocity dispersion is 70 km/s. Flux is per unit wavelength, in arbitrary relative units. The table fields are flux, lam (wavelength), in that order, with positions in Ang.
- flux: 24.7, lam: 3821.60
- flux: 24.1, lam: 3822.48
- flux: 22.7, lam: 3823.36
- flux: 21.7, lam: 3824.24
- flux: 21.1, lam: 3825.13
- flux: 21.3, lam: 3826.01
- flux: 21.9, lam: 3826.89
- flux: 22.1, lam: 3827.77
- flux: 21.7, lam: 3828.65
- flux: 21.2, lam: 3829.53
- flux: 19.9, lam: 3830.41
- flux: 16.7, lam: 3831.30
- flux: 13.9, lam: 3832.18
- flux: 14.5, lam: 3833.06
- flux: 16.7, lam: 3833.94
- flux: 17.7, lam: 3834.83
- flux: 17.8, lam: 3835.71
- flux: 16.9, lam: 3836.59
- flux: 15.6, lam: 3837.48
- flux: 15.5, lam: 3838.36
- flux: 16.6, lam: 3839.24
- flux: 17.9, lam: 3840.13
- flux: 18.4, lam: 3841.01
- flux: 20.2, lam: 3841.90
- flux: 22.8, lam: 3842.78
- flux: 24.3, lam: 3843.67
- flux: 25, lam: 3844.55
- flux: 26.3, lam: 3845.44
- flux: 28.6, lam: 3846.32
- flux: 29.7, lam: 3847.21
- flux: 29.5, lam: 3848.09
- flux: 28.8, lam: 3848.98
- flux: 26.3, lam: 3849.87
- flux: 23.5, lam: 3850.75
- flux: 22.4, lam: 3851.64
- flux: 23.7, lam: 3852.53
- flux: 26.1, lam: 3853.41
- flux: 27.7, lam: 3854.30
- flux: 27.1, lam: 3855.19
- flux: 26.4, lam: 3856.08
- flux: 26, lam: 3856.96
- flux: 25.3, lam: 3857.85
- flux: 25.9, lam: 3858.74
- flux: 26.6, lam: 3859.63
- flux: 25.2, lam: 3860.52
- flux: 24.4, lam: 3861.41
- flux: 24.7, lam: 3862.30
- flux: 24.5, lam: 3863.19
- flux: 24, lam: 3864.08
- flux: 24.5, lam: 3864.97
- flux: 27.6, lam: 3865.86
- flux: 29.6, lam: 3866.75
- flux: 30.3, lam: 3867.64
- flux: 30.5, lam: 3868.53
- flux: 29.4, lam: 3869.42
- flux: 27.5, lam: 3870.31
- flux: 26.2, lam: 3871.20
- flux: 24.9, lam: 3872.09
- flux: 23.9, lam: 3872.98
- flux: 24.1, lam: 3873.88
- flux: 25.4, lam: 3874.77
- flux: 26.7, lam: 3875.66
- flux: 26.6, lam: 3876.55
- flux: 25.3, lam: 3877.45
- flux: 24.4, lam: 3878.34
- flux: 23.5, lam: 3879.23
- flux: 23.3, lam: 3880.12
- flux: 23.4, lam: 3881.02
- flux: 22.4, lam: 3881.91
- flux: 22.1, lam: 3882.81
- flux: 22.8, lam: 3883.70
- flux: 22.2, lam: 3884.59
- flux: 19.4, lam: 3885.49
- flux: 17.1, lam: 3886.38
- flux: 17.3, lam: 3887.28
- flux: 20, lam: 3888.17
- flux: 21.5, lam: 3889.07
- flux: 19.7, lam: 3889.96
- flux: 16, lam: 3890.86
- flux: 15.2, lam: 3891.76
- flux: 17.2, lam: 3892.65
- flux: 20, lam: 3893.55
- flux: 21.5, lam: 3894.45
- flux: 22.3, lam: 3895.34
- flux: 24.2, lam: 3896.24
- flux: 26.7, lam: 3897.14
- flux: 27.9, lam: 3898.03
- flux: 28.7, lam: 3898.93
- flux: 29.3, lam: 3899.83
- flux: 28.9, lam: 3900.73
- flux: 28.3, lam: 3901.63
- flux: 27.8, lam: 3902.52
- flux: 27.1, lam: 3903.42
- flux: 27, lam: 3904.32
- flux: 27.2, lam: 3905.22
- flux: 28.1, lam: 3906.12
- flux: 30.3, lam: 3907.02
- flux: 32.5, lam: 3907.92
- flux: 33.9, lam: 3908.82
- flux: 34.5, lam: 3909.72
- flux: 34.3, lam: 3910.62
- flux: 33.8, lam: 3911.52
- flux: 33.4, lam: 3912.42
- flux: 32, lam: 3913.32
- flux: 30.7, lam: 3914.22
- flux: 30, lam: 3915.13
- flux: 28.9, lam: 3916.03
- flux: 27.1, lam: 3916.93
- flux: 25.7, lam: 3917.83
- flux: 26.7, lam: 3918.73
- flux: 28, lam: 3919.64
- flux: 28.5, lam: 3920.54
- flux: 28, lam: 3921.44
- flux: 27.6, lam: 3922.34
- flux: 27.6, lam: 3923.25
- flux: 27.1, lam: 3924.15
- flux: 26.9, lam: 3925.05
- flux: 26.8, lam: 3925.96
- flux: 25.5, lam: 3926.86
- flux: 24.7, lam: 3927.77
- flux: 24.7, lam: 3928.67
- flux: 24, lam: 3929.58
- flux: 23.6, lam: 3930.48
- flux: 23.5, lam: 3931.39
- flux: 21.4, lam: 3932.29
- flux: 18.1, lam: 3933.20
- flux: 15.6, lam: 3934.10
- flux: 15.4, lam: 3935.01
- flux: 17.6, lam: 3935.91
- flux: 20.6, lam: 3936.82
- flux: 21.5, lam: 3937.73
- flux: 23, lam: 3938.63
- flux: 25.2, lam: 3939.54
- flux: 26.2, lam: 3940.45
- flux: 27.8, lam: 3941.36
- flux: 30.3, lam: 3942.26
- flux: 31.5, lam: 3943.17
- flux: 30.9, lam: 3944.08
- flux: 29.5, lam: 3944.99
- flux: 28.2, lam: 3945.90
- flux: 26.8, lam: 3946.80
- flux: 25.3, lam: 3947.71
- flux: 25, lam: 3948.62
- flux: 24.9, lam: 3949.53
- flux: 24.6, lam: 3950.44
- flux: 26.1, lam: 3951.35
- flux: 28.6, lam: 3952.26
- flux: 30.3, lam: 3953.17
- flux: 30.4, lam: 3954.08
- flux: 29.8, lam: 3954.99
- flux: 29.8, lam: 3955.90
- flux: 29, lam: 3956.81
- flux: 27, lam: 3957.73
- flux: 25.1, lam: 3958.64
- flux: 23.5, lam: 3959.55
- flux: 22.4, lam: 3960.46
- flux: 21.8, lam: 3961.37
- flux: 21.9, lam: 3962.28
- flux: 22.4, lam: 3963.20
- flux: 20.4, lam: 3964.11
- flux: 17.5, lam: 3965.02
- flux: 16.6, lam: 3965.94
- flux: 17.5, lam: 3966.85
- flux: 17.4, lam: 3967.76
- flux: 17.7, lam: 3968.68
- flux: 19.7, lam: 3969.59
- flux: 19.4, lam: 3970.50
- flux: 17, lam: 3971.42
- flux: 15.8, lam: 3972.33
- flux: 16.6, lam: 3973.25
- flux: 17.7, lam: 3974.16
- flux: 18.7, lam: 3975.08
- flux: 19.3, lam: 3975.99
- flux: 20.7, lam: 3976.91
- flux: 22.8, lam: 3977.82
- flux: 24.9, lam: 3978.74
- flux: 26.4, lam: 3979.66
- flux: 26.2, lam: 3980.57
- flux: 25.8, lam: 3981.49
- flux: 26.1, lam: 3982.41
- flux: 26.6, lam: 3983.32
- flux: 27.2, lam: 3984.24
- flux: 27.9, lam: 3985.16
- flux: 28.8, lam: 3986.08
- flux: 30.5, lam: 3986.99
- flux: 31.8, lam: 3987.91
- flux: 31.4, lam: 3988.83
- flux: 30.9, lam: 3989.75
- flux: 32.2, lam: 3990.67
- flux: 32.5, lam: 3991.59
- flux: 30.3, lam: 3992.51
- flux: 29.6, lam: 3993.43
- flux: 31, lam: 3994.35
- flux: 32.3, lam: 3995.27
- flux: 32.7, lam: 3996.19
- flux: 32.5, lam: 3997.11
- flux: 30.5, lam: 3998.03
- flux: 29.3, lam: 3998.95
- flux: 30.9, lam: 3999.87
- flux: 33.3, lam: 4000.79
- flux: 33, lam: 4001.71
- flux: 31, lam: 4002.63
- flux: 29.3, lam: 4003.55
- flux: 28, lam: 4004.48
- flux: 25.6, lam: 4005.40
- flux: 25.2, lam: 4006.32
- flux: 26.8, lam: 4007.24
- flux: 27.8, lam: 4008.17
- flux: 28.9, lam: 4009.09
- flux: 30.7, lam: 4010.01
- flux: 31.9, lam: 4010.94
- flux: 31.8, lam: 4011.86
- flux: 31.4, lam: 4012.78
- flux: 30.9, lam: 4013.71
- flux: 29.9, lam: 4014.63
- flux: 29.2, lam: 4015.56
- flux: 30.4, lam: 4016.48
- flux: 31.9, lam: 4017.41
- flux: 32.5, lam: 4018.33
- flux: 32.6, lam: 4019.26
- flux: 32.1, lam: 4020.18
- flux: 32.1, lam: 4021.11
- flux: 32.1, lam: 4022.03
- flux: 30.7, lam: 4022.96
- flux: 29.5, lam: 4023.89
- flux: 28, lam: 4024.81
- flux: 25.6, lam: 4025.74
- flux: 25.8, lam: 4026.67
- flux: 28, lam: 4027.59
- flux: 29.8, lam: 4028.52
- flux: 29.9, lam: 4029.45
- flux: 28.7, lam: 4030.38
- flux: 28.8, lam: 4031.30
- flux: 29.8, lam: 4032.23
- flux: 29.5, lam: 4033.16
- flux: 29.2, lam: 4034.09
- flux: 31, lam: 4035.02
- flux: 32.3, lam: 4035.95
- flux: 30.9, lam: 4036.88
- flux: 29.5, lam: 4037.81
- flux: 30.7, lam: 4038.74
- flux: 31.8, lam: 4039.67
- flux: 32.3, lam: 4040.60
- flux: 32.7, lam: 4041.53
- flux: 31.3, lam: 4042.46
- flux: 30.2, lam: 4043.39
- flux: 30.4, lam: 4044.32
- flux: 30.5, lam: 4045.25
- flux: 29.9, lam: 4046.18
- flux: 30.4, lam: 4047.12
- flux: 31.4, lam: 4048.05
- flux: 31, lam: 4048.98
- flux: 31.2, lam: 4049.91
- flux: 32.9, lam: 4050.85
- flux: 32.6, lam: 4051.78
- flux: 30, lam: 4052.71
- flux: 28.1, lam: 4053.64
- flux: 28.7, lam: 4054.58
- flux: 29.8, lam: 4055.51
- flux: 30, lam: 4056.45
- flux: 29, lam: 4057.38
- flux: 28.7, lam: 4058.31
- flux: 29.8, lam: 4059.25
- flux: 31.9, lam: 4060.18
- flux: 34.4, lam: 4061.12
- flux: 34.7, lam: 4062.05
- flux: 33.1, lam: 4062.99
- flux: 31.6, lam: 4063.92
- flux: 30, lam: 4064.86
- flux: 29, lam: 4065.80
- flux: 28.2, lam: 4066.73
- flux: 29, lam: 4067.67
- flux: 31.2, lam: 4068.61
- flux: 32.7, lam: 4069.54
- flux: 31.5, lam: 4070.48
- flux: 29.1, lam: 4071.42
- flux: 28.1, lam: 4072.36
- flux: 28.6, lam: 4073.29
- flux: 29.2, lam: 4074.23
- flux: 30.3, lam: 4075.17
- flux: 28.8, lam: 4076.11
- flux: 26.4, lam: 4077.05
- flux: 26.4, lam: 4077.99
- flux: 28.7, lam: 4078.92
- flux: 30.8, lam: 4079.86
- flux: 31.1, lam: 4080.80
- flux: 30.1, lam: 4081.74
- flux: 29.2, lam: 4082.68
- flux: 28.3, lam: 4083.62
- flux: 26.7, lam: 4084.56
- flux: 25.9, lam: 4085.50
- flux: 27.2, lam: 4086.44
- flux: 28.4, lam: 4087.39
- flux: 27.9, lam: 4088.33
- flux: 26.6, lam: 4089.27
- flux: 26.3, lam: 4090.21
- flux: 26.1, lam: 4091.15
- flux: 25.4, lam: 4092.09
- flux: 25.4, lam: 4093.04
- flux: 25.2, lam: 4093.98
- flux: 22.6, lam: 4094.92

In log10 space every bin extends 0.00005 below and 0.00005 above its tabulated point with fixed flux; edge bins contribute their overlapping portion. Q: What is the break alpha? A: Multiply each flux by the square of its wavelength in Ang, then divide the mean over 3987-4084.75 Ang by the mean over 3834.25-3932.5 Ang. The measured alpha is 1.3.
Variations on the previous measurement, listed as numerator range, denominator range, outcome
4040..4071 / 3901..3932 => 1.17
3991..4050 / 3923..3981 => 1.34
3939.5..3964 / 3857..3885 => 1.10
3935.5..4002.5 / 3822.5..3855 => 1.27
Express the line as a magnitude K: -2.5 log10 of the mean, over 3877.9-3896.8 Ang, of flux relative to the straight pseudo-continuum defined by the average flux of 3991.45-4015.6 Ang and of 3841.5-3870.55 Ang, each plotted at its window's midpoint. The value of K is 0.287 mag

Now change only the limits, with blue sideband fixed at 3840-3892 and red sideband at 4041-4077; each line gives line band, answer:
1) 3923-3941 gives 0.16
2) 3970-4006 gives 0.05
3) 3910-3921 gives -0.16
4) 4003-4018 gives -0.02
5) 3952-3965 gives 0.07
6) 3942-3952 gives -0.02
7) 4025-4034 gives 0.04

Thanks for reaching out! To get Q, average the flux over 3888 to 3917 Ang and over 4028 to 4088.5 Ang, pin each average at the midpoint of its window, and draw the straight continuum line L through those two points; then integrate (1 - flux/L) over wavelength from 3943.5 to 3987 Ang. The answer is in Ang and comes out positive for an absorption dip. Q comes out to 6.6 Ang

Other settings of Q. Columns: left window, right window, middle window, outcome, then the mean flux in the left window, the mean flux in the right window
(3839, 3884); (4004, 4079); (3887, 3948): 1.92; 25.2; 30.1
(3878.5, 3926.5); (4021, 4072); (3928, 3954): 2.28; 25.9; 30.4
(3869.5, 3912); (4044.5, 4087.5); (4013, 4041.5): -1.41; 25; 29.9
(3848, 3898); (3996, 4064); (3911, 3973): 4.53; 24.1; 30.4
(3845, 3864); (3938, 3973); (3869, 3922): -0.95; 26.1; 24.3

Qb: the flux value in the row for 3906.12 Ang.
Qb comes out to 28.1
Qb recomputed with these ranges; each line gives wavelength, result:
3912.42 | 33.4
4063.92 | 31.6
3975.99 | 19.3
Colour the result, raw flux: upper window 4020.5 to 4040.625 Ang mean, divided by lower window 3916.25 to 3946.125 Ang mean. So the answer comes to 1.19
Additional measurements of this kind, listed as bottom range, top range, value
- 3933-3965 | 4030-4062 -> 1.23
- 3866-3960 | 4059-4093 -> 1.13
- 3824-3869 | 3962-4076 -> 1.23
